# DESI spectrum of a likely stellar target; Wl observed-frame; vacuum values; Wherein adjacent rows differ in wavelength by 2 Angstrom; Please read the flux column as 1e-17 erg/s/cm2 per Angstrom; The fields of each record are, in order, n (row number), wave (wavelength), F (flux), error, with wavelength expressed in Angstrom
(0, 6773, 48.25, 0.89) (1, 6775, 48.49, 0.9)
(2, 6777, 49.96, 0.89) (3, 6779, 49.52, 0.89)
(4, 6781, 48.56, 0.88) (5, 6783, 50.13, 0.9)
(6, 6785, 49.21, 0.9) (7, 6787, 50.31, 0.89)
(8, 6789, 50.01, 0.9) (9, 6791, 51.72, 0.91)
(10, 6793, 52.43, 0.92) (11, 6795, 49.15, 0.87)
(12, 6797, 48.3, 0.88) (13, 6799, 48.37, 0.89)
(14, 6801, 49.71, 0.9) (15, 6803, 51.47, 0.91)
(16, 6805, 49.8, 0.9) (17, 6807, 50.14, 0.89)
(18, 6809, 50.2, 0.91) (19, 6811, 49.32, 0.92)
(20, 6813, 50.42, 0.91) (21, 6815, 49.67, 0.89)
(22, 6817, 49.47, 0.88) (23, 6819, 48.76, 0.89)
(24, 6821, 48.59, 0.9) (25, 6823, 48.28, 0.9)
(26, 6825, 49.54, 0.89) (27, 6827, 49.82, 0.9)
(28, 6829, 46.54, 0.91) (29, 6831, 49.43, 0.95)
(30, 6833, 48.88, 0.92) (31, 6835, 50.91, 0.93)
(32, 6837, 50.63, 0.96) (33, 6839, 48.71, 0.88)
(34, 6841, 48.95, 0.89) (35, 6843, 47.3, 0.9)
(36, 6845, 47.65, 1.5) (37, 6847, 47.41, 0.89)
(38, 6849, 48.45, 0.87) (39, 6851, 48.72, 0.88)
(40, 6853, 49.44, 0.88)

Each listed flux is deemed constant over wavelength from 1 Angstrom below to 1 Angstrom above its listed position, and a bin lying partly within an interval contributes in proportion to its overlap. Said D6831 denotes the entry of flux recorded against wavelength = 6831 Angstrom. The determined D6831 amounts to 49.43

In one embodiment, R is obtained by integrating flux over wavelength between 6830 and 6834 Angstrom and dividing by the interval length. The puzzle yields 49.2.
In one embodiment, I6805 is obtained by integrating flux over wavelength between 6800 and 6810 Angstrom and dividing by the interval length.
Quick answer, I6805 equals 50.3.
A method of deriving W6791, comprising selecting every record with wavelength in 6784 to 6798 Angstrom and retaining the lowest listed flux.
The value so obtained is 48.3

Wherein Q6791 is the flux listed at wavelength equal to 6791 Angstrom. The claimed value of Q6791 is 51.72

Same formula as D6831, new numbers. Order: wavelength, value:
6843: 47.3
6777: 49.96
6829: 46.54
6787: 50.31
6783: 50.13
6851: 48.72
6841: 48.95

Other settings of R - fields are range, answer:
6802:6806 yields 50.6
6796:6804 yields 49.5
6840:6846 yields 48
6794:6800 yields 48.6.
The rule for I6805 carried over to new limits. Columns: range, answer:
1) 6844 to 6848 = 47.5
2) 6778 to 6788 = 49.5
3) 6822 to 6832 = 48.7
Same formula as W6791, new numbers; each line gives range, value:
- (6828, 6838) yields 46.54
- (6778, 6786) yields 48.56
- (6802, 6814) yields 49.32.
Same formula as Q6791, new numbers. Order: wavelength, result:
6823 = 48.28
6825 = 49.54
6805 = 49.8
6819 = 48.76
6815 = 49.67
